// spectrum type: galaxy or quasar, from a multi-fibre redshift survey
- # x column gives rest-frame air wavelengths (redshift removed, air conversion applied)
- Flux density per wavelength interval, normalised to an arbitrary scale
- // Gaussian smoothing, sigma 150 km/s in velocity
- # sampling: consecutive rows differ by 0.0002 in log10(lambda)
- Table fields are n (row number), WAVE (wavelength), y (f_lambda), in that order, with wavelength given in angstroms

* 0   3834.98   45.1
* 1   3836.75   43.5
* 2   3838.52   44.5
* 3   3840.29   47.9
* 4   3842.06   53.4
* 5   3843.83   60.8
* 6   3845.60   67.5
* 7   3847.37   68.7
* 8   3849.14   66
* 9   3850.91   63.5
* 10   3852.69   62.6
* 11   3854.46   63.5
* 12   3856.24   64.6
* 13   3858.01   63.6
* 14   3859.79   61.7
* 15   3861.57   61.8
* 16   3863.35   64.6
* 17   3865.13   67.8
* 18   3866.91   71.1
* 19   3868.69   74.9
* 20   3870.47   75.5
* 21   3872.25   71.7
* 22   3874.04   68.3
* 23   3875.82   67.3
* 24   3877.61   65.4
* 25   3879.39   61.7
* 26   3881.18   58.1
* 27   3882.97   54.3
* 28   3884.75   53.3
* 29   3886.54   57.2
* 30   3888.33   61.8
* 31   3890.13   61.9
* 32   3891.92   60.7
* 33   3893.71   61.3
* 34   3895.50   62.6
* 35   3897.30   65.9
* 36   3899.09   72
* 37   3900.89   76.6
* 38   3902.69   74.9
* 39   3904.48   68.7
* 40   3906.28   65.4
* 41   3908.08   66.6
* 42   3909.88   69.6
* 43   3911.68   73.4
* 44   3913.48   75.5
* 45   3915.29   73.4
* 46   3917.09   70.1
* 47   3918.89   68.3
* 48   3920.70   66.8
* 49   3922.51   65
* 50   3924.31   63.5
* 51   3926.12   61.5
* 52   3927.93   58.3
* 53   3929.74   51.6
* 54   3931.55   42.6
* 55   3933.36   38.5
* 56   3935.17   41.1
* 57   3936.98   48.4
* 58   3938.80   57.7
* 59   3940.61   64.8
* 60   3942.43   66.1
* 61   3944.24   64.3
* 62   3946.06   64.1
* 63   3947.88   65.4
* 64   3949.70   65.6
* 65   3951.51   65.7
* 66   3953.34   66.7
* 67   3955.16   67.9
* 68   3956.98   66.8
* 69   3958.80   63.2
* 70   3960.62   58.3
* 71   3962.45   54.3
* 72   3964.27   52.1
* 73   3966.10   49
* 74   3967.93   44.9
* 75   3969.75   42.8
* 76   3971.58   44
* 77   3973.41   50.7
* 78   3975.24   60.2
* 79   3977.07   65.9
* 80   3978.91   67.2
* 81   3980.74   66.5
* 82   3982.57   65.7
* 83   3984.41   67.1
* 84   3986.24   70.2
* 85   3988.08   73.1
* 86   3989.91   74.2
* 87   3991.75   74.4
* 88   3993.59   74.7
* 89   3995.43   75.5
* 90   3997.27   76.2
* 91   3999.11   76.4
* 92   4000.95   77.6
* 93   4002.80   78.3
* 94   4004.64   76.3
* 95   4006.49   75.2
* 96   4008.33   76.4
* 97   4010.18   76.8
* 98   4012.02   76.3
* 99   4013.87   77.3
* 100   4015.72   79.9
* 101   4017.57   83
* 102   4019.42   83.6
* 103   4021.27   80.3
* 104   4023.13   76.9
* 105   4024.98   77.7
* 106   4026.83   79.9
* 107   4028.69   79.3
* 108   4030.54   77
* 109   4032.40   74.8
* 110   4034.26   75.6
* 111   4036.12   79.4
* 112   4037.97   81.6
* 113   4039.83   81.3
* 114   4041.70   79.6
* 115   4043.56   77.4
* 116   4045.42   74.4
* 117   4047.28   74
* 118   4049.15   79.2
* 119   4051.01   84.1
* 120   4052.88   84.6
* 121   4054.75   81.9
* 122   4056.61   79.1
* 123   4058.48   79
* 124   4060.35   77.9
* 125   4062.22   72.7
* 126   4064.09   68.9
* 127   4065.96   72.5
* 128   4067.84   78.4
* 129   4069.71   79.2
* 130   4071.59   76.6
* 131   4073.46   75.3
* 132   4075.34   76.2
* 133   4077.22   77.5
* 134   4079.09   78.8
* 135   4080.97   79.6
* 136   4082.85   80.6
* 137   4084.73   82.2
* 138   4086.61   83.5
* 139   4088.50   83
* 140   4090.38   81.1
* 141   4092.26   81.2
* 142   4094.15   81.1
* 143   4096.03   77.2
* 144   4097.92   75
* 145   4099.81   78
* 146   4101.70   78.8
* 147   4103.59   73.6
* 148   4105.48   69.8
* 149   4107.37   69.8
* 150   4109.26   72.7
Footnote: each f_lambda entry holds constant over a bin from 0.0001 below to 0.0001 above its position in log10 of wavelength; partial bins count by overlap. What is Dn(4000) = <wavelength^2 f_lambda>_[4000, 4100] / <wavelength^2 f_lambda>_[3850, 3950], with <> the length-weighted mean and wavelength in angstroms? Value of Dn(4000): 1.33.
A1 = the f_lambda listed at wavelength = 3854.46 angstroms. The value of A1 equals 63.5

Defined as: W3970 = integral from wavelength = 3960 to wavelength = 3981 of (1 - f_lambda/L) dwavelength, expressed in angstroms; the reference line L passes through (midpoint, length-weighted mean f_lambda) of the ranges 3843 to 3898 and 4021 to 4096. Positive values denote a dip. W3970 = 5.1 angstroms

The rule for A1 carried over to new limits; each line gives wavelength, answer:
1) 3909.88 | 69.6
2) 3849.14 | 66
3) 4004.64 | 76.3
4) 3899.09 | 72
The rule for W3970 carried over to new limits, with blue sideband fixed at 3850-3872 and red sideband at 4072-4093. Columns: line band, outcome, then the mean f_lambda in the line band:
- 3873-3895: 2.20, 61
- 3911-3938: 4.02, 59.7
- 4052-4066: 0.19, 77.4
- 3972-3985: 1.95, 62.5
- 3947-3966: 2.68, 62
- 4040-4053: -0.19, 78.8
